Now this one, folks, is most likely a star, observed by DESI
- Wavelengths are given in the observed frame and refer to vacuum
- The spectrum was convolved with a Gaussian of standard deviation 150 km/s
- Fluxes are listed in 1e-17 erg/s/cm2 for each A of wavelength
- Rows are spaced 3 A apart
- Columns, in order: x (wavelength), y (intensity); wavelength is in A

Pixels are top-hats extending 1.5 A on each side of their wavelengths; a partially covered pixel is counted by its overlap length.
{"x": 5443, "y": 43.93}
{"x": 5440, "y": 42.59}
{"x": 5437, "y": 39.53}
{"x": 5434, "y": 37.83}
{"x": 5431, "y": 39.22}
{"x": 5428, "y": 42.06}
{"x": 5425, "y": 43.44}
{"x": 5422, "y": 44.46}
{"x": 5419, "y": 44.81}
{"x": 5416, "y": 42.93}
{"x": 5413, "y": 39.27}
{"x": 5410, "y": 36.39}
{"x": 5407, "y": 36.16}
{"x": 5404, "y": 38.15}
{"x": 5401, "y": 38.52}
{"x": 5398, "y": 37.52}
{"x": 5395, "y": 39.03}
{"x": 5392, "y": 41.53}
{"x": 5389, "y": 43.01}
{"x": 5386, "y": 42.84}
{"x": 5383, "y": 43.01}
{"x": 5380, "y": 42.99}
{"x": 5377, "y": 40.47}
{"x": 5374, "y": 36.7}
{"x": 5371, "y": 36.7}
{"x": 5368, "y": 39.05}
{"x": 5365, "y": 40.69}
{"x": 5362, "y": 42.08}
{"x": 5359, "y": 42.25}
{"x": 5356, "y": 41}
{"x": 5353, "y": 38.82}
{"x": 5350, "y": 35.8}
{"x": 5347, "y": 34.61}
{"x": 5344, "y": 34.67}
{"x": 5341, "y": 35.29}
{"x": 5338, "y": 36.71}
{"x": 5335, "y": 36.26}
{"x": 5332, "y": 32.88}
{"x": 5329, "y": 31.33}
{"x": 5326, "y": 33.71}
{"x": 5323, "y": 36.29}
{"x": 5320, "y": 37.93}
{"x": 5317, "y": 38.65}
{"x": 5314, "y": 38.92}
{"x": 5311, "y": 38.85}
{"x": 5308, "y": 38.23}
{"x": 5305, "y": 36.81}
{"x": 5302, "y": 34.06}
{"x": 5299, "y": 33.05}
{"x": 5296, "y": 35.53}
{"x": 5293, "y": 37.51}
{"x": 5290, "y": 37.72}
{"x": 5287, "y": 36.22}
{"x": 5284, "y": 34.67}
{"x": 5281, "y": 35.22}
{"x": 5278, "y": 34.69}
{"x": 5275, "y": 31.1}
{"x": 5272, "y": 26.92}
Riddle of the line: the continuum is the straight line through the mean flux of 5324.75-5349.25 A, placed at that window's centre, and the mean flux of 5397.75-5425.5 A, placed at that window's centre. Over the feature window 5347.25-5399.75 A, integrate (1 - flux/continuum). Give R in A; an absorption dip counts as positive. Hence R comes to -4.0 A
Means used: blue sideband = 34.5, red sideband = 40.2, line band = 40.1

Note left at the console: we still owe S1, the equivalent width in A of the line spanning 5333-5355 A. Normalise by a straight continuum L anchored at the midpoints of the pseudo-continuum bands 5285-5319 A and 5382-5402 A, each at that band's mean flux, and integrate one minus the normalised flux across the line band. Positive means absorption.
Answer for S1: 1.5 A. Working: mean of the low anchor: 36.9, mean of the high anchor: 40.8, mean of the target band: 36.1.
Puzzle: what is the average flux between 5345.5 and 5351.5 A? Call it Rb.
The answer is 35.2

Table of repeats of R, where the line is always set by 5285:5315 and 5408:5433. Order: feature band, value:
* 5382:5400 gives -0.37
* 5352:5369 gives -0.76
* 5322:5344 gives 1.93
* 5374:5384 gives -0.39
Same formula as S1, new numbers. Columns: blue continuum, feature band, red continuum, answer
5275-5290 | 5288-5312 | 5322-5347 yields -1.0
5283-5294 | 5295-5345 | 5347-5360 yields 2.4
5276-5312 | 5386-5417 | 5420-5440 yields 0.6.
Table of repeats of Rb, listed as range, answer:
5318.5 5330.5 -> 34.8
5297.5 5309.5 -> 35.5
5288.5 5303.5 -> 35.6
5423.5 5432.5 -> 41.6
